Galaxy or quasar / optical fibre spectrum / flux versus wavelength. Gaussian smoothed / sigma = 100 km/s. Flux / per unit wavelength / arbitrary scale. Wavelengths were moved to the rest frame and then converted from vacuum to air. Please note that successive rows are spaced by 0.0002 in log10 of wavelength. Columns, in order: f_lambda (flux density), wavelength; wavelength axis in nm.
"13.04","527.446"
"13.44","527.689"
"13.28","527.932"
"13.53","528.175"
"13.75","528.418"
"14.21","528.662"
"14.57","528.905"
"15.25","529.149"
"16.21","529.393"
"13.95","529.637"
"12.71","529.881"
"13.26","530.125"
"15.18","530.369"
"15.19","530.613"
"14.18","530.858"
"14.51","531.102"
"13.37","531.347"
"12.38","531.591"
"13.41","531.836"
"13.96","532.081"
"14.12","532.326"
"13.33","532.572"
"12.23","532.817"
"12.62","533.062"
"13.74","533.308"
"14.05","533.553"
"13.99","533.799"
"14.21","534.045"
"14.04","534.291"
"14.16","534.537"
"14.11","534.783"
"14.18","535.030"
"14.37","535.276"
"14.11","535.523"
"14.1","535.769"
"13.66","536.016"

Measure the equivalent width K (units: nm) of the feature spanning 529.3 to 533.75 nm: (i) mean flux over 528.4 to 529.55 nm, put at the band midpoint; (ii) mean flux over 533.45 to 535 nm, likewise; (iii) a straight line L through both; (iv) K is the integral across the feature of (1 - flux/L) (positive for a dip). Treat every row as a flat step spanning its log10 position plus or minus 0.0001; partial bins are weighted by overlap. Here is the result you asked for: 0.22 nm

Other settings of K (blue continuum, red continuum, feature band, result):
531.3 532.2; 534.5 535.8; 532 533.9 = 0.01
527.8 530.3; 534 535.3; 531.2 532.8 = 0.09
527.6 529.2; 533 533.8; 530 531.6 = -0.04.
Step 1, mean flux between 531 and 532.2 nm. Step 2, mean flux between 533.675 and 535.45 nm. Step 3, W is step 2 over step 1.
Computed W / 1.05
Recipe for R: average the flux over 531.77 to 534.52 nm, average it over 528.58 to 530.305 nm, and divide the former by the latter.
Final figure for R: 0.95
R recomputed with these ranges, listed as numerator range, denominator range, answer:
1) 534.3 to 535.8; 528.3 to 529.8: 0.97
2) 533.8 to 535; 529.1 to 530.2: 0.99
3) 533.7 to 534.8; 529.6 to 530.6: 1.01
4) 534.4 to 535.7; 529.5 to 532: 1.03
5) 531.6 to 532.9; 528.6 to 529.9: 0.91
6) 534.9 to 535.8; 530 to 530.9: 0.98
